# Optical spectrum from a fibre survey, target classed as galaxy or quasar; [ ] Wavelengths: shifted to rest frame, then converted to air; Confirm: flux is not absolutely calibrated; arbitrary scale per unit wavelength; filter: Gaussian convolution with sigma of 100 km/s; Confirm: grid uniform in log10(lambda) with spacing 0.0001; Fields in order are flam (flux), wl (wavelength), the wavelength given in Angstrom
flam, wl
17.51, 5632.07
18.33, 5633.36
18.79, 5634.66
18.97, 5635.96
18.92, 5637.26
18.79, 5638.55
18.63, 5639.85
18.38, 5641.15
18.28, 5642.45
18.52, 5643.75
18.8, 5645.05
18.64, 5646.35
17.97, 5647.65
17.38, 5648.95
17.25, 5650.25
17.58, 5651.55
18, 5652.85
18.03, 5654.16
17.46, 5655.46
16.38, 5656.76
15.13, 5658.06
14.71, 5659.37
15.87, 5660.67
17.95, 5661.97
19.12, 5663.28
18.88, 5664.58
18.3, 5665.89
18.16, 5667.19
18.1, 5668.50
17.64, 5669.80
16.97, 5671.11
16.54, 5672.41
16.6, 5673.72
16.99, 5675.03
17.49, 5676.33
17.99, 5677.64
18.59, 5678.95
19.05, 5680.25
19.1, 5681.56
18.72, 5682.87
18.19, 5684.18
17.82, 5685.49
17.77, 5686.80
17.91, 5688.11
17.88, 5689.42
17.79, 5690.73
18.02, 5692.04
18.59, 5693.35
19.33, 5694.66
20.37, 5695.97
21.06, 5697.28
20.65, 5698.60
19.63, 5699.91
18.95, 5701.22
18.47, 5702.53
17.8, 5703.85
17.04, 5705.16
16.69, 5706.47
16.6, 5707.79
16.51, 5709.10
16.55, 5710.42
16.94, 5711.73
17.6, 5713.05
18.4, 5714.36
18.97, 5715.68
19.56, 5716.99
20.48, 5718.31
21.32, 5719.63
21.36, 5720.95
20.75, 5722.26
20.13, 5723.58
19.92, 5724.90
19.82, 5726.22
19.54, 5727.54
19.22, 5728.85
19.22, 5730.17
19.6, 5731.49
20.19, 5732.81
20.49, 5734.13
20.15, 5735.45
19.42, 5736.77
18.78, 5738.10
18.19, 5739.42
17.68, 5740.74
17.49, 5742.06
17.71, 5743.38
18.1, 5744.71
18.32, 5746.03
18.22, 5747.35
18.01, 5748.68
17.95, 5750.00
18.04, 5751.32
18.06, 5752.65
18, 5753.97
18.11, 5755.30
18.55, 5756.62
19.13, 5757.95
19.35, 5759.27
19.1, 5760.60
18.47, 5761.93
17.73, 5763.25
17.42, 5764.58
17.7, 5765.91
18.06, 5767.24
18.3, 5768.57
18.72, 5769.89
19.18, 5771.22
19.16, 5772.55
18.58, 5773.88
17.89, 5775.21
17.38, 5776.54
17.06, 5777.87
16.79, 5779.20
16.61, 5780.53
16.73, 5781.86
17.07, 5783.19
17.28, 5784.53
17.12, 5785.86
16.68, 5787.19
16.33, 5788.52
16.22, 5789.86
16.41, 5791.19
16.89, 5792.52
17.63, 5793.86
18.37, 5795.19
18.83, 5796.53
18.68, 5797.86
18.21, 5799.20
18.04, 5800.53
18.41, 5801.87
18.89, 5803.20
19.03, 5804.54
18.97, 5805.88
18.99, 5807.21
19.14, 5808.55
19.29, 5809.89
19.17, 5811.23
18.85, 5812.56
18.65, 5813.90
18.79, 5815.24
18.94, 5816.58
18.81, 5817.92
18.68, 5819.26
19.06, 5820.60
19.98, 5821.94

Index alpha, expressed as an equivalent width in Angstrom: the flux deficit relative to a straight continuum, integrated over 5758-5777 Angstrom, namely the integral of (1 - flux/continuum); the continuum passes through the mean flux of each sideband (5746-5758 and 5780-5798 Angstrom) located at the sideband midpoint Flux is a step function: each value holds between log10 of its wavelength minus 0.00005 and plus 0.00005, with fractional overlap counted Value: -0.7 Angstrom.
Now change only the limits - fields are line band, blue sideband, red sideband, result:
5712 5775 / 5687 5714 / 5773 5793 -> -4.6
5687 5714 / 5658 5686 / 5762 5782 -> -0.7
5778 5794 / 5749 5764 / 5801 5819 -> 1.6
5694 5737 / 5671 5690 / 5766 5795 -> -3.5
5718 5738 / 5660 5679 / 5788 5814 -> -2.4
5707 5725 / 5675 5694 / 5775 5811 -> -0.8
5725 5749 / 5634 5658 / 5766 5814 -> -1.2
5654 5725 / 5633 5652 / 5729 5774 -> 0.9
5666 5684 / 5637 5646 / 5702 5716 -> 0.1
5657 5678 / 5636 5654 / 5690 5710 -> 1.3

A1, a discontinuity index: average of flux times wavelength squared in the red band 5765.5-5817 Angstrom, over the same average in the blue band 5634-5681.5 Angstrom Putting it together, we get 1.1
